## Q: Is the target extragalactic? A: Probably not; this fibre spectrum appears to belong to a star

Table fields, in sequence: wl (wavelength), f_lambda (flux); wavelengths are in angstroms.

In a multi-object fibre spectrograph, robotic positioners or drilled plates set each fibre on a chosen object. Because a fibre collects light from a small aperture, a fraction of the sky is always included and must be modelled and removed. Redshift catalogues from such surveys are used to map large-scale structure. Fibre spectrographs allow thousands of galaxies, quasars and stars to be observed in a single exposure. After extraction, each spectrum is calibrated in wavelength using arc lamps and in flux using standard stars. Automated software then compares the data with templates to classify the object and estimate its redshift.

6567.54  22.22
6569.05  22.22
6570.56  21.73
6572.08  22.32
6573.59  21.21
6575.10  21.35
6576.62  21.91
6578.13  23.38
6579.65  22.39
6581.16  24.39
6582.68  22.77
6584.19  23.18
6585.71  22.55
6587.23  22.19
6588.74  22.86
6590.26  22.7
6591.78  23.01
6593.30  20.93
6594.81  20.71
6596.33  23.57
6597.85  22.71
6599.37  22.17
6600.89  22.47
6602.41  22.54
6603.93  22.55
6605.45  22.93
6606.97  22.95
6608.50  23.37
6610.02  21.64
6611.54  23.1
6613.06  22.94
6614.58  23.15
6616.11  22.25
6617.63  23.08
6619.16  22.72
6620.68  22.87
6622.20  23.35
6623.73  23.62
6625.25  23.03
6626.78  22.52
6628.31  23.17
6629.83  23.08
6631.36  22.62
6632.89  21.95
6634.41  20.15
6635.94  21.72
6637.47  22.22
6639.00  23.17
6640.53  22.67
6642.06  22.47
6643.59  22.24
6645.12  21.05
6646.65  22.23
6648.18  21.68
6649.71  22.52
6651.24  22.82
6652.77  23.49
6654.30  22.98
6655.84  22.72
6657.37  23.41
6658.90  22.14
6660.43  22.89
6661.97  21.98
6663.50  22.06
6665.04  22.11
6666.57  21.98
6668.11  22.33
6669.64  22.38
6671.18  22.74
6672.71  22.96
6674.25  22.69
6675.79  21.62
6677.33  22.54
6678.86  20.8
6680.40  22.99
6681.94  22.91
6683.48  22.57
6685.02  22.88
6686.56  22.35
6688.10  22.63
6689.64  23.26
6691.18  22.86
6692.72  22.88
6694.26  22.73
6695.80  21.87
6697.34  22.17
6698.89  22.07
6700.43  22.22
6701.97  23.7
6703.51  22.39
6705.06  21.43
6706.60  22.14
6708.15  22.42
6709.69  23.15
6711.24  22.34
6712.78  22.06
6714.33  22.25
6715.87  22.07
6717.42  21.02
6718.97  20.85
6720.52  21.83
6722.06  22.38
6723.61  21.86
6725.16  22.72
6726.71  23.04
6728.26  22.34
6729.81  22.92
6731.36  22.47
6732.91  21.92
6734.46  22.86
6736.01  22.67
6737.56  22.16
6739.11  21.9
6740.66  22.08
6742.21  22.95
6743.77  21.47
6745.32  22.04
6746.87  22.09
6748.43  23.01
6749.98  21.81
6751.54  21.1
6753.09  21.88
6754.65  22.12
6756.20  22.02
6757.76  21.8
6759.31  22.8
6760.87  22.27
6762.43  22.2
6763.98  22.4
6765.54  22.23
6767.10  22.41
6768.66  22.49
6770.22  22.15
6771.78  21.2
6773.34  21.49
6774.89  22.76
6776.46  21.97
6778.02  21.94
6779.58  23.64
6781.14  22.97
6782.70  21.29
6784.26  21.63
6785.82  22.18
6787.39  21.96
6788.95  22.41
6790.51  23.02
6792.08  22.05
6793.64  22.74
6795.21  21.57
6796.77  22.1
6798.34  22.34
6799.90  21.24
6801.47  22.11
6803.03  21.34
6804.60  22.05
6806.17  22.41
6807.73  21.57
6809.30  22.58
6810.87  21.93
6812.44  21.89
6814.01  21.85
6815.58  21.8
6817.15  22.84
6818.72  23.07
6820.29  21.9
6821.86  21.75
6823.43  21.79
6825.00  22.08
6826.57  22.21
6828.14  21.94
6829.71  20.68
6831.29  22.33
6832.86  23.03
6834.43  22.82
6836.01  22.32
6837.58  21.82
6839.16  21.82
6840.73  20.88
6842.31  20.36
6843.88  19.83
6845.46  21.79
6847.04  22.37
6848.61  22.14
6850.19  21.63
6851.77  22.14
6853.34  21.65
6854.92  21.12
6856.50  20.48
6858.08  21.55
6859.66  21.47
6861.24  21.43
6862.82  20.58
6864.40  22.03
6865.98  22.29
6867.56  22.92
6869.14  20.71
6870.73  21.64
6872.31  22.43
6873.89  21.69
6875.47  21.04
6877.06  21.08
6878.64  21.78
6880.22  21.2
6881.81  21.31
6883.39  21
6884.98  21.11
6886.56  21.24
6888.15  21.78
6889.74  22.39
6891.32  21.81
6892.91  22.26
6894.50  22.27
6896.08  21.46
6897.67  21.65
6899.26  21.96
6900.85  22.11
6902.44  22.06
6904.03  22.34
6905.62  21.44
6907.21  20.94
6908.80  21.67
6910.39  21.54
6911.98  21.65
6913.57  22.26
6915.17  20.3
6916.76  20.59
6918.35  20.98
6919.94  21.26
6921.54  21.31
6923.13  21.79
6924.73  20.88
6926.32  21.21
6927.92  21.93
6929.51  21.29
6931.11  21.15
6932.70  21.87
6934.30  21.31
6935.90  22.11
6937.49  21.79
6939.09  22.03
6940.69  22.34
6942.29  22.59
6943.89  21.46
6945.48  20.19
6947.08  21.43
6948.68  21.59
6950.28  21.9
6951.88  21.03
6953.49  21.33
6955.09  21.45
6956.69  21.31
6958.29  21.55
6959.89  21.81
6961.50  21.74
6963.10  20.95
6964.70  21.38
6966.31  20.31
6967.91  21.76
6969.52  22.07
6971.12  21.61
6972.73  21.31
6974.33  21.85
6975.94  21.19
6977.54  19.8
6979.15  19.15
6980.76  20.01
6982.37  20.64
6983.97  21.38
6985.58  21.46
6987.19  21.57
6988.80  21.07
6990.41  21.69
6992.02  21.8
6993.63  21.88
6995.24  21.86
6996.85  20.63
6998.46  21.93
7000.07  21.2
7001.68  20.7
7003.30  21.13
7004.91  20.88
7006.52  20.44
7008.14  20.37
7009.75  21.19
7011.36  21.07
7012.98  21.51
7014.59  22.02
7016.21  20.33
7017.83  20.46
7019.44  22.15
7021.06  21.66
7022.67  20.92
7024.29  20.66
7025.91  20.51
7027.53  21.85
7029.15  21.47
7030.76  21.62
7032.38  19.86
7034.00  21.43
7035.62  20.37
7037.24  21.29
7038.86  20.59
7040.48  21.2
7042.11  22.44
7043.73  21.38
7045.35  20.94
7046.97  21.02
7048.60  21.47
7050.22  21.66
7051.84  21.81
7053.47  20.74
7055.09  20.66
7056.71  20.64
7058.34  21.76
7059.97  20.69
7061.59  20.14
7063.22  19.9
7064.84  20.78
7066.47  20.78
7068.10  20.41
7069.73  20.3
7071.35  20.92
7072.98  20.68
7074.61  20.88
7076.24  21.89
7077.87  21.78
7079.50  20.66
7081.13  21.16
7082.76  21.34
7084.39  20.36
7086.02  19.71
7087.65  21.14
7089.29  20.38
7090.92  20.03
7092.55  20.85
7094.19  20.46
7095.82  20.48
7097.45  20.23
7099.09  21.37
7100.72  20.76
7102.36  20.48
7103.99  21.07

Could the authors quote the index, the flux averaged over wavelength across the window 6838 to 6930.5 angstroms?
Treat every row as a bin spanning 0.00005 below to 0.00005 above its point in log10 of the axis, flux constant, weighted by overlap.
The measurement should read 21.5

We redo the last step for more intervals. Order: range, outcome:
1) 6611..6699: 22.5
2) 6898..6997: 21.4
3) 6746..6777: 22.1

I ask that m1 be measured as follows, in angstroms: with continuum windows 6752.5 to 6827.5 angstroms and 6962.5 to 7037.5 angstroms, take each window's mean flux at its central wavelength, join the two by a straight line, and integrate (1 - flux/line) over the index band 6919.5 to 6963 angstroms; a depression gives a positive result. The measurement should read -0.28 angstroms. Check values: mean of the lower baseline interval 22.1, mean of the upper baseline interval 21.1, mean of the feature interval 21.5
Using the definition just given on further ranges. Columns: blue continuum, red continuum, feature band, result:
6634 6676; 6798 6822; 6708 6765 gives 0.0 angstroms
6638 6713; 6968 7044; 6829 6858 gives 0.2 angstroms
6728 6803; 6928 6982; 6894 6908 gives -0.1 angstroms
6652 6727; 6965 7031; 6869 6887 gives 0.2 angstroms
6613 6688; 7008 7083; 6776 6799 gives -0.3 angstroms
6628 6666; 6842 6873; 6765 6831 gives -0.9 angstroms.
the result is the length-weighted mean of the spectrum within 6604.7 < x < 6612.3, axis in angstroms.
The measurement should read 22.8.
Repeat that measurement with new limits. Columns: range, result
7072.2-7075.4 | 20.8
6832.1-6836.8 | 22.7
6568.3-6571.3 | 22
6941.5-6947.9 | 21.4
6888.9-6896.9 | 22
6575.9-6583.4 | 23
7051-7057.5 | 21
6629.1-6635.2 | 21.9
